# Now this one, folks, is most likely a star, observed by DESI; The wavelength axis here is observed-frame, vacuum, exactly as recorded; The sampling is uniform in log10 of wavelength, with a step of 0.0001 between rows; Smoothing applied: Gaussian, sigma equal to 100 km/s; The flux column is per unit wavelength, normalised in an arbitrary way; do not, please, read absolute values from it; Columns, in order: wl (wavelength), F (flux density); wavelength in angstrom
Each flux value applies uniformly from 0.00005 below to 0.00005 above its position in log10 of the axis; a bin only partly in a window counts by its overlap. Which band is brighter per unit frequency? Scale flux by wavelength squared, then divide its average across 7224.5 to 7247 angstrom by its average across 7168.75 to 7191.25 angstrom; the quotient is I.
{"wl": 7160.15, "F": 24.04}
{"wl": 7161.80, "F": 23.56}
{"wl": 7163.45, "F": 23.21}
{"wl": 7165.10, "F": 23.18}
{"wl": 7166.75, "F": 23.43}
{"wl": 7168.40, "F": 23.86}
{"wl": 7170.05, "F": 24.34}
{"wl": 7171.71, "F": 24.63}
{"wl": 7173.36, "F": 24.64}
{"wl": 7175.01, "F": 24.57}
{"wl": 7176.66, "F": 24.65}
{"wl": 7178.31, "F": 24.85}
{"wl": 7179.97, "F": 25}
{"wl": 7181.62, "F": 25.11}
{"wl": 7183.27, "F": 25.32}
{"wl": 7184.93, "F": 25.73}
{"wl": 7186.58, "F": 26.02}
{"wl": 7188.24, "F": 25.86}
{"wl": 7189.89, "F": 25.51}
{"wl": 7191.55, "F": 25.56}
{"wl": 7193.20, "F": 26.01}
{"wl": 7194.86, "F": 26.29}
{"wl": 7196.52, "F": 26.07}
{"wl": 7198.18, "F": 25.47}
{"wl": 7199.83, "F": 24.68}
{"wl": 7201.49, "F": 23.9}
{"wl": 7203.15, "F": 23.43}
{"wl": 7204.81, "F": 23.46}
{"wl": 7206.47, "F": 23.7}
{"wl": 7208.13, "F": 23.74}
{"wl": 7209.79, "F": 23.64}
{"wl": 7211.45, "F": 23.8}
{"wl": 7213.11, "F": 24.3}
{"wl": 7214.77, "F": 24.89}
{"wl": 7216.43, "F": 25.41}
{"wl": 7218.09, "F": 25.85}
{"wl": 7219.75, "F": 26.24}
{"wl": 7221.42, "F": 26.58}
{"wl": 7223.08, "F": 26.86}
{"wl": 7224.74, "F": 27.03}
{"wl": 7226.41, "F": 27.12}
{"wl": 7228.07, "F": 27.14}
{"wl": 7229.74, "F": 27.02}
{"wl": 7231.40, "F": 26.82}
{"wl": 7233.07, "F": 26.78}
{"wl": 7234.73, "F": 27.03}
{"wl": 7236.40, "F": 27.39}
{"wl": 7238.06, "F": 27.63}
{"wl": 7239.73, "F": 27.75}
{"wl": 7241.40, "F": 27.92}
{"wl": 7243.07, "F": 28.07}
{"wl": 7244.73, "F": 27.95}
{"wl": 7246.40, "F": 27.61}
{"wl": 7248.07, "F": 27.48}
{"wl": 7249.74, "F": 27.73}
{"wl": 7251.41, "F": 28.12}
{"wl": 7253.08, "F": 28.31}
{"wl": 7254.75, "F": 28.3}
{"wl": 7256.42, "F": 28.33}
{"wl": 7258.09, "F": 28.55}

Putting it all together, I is 1.1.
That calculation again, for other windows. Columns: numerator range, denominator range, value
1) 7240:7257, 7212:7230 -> 1.08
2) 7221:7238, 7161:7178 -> 1.14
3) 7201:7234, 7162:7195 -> 1.03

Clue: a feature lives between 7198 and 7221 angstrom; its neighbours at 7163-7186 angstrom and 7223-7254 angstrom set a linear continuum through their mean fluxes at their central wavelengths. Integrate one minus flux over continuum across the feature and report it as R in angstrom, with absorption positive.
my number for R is 1.5 angstrom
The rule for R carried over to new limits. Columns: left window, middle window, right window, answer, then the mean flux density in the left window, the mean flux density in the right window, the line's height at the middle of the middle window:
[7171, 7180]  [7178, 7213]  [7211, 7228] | 0.48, 24.7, 25.9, 25.3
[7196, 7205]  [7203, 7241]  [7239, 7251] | 0.36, 24.5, 27.8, 26.1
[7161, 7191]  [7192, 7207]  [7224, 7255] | 0.51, 24.6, 27.5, 25.7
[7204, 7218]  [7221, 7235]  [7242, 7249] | -0.52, 24.2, 27.8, 26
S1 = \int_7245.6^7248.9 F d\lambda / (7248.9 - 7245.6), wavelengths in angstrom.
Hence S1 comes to 27.5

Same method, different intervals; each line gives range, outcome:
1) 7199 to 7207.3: 23.8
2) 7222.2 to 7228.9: 27.1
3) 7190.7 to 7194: 25.8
